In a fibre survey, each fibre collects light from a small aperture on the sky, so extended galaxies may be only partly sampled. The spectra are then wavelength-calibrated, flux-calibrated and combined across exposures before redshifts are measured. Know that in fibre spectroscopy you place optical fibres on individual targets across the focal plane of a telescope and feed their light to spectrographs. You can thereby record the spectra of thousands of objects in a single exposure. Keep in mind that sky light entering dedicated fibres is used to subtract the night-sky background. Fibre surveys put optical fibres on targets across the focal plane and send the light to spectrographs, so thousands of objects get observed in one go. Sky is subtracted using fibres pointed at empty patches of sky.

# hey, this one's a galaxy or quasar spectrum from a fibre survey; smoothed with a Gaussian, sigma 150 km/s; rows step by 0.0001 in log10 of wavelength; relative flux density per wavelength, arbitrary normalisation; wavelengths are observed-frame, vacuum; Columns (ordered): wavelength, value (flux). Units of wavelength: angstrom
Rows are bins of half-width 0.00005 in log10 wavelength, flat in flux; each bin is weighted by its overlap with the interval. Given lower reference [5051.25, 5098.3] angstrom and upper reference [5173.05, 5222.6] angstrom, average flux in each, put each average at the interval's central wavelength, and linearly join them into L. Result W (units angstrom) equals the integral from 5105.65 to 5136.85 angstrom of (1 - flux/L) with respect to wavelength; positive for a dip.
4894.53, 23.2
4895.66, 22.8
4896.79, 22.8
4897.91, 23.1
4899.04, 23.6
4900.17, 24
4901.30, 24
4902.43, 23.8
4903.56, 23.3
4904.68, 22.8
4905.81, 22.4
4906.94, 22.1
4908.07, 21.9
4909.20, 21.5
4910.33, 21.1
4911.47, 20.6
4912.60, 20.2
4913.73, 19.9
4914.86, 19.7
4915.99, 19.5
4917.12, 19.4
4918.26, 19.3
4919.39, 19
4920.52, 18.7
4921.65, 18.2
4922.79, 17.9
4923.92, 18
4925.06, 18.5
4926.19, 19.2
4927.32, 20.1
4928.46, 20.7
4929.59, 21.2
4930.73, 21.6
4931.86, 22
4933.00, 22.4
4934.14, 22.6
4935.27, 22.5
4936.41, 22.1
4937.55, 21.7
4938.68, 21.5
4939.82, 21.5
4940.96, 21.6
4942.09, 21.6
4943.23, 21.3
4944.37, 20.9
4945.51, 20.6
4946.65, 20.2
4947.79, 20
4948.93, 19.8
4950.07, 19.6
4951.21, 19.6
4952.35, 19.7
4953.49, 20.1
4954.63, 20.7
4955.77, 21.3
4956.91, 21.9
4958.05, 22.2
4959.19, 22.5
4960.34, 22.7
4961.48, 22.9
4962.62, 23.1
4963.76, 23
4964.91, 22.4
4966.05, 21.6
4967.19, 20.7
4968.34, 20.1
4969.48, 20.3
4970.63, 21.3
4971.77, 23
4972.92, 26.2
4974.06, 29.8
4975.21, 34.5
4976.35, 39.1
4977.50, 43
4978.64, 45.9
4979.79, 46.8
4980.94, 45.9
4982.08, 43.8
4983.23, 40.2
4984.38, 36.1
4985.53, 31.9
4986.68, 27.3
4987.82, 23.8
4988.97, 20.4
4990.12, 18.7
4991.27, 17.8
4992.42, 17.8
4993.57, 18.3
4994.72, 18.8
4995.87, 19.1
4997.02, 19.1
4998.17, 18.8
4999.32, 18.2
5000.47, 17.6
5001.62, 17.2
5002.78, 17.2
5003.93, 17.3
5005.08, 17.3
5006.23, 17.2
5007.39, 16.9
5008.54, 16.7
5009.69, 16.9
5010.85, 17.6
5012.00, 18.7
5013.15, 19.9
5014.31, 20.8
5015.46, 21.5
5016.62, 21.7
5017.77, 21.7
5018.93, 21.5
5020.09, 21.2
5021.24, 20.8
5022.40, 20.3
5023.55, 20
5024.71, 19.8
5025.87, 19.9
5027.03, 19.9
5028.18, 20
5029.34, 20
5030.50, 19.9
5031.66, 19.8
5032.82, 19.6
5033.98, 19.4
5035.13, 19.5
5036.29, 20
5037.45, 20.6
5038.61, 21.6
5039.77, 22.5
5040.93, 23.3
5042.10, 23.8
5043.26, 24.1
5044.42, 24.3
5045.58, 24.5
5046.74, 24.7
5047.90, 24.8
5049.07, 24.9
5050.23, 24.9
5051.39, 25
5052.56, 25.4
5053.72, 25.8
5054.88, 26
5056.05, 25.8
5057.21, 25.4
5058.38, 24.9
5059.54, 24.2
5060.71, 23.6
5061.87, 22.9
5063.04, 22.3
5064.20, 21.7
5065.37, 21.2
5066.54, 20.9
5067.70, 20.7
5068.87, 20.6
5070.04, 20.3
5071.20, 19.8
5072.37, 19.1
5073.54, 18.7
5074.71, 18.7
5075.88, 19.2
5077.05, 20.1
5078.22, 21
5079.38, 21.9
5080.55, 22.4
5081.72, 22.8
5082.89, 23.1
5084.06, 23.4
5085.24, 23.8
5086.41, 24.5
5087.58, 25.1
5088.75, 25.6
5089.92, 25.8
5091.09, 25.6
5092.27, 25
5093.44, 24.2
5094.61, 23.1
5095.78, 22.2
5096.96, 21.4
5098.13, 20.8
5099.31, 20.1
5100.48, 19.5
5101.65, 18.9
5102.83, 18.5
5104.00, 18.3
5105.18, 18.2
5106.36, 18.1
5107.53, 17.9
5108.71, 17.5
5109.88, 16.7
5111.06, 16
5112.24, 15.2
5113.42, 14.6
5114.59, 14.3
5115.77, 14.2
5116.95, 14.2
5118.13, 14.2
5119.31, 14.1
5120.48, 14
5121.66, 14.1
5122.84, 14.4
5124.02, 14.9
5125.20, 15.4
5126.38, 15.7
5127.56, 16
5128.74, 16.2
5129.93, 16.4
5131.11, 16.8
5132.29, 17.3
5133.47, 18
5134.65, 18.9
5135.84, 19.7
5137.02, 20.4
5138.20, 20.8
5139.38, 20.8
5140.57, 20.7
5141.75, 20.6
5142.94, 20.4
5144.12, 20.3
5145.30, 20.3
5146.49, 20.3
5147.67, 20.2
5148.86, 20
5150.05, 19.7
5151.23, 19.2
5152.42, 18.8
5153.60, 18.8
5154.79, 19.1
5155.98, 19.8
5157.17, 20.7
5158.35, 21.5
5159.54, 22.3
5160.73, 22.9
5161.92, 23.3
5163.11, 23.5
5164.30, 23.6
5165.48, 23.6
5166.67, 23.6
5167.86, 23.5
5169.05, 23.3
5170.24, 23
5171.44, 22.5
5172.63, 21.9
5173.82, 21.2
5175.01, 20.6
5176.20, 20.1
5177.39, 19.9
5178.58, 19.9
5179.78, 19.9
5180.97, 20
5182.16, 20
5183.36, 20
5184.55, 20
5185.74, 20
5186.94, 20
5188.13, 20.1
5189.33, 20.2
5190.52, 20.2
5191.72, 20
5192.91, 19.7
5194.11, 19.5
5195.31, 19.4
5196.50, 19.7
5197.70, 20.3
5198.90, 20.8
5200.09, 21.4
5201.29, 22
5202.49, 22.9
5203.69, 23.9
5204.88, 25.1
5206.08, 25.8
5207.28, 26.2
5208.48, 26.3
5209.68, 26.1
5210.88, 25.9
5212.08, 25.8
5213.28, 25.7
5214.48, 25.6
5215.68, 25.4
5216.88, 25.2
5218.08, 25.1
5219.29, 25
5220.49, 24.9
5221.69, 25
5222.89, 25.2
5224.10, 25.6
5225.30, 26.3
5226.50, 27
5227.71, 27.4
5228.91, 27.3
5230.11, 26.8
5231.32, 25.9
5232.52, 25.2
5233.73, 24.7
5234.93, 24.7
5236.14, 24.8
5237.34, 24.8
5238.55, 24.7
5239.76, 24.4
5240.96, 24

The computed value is 9.1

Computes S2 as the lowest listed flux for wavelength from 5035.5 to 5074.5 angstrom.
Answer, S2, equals 18.7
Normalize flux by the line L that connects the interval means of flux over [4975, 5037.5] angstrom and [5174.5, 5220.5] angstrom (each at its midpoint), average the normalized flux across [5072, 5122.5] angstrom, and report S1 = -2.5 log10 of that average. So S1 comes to 0.16 mag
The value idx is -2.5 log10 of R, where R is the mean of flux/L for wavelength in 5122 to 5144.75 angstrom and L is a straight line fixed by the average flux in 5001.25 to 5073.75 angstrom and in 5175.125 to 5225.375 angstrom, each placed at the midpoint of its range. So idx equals 0.22 mag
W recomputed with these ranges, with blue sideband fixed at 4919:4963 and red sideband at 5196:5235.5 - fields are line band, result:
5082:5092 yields -0.70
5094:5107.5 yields 1.94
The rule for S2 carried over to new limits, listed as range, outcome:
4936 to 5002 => 17.2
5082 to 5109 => 17.5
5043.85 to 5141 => 14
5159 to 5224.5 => 19.4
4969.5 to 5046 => 16.7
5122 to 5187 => 14.4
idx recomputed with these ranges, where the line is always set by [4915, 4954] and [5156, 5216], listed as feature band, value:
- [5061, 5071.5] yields 0.00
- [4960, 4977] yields -0.20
